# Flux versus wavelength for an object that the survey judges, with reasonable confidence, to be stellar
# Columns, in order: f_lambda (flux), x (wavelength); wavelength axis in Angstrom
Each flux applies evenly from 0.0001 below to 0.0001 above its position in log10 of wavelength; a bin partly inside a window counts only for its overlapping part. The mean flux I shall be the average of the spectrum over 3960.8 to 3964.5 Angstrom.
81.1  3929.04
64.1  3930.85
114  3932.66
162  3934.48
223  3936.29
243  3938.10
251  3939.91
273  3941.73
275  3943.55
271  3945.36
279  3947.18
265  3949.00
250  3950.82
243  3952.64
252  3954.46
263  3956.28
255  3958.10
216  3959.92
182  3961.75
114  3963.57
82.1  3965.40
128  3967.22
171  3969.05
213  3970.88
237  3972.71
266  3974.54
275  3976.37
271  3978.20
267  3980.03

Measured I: 148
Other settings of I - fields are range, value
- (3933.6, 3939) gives 210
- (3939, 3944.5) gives 266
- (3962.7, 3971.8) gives 142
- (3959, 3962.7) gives 198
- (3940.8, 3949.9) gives 272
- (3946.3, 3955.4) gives 258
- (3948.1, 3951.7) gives 257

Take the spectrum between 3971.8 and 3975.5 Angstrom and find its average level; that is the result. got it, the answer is 252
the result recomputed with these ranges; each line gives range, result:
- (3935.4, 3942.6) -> 247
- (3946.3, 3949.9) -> 272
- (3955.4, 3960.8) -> 245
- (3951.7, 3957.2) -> 253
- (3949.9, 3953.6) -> 247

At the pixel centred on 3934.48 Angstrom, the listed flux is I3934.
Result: 162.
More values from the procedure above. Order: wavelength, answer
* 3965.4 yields 82.1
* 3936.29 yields 223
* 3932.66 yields 114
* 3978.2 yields 271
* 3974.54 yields 266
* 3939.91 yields 251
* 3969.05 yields 171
